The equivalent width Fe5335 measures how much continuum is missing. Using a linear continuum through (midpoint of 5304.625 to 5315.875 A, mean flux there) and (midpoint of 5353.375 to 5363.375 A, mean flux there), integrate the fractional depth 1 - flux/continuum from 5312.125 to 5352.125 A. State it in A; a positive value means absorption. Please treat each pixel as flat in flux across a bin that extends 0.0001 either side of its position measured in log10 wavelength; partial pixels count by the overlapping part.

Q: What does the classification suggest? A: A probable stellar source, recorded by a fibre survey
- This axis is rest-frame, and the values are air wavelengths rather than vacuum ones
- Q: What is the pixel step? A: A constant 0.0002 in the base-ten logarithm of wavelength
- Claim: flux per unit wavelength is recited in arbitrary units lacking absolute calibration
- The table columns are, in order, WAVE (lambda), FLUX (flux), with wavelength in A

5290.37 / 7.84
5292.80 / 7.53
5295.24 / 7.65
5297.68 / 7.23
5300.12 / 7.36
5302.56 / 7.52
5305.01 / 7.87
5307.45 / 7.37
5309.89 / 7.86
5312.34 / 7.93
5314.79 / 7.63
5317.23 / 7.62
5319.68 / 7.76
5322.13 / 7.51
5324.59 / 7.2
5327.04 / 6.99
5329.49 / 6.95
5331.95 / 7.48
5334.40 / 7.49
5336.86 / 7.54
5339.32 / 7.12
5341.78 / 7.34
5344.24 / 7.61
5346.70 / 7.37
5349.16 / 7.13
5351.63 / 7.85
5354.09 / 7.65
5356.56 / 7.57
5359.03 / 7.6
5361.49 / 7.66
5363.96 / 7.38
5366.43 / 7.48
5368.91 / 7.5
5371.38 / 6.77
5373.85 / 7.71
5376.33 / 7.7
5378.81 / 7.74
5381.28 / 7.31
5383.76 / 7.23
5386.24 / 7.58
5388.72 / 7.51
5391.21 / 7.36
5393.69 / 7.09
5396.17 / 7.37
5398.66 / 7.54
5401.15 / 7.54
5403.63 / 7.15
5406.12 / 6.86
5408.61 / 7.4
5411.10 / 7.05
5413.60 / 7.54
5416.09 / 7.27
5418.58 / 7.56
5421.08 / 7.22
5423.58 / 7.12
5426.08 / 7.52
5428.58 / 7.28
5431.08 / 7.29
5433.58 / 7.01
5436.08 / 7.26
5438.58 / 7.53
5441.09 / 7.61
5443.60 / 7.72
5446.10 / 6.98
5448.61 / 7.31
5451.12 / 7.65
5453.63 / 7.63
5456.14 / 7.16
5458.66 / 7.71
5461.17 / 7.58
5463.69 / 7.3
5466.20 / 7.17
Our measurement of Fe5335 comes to 1.3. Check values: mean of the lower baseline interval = 7.72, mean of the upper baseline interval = 7.6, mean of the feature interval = 7.42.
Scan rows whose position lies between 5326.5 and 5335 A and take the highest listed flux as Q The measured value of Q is 7.49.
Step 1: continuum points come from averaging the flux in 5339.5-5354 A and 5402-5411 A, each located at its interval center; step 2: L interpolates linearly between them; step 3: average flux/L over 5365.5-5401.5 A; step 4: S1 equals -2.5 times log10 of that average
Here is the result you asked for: -0.02 mag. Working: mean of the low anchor 7.45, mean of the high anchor 7.15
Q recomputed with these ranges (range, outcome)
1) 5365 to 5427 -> 7.74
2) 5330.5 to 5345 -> 7.61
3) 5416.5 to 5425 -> 7.56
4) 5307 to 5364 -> 7.93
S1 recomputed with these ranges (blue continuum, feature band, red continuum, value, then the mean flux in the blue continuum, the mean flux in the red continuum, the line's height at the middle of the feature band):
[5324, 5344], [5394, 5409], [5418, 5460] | 0.01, 7.28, 7.38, 7.35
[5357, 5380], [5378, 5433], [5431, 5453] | 0.02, 7.51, 7.39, 7.45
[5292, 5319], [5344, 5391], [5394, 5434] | -0.01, 7.6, 7.3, 7.43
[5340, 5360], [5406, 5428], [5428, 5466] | 0.02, 7.5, 7.4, 7.43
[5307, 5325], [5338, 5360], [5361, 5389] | 0.01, 7.64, 7.46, 7.54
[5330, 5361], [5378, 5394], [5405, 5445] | 0.00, 7.47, 7.33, 7.4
